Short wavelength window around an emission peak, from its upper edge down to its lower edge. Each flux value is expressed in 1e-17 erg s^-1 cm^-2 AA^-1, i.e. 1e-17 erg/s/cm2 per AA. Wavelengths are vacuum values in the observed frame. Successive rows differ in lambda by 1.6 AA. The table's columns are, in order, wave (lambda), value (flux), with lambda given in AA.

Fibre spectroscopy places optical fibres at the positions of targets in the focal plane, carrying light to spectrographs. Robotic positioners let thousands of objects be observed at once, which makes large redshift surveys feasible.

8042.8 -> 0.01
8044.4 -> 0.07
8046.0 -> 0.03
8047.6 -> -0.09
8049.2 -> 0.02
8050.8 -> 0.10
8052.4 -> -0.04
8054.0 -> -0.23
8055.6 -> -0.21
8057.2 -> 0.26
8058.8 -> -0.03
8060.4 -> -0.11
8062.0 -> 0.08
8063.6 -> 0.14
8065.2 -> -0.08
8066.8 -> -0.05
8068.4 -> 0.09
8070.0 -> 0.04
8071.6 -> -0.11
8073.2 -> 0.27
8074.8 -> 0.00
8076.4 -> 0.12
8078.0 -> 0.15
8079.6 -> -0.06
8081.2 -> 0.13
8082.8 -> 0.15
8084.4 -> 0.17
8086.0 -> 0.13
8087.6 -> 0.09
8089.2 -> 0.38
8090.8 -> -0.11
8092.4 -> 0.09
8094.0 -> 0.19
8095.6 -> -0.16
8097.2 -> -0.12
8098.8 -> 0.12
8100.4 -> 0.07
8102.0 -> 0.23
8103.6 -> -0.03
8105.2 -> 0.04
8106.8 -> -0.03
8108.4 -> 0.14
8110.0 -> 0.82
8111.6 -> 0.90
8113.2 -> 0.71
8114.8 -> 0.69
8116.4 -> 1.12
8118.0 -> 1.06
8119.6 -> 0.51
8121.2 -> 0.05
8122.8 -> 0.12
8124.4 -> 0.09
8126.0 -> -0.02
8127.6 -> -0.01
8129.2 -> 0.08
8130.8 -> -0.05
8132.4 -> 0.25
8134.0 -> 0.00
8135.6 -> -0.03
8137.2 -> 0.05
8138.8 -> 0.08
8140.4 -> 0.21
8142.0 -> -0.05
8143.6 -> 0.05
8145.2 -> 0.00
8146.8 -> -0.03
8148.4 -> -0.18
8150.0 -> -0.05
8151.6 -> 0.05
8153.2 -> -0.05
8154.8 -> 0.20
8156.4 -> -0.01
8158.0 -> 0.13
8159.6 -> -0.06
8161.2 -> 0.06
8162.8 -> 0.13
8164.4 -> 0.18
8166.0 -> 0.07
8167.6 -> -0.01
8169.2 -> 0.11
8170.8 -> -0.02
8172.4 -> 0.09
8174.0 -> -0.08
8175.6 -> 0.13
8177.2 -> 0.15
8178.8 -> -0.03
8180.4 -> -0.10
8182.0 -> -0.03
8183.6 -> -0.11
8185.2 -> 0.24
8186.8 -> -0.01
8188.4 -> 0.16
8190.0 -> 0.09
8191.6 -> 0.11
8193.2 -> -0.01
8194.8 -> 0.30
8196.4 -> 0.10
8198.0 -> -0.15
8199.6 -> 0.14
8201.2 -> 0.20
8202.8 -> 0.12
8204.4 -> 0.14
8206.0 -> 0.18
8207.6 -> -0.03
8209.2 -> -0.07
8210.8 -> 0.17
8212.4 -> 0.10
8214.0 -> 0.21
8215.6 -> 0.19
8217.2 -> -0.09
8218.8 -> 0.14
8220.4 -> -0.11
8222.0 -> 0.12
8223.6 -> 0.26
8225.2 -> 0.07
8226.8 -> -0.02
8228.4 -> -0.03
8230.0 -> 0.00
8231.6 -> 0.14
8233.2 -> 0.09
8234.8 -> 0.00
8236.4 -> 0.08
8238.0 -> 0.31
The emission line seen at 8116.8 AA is [O II] 3727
